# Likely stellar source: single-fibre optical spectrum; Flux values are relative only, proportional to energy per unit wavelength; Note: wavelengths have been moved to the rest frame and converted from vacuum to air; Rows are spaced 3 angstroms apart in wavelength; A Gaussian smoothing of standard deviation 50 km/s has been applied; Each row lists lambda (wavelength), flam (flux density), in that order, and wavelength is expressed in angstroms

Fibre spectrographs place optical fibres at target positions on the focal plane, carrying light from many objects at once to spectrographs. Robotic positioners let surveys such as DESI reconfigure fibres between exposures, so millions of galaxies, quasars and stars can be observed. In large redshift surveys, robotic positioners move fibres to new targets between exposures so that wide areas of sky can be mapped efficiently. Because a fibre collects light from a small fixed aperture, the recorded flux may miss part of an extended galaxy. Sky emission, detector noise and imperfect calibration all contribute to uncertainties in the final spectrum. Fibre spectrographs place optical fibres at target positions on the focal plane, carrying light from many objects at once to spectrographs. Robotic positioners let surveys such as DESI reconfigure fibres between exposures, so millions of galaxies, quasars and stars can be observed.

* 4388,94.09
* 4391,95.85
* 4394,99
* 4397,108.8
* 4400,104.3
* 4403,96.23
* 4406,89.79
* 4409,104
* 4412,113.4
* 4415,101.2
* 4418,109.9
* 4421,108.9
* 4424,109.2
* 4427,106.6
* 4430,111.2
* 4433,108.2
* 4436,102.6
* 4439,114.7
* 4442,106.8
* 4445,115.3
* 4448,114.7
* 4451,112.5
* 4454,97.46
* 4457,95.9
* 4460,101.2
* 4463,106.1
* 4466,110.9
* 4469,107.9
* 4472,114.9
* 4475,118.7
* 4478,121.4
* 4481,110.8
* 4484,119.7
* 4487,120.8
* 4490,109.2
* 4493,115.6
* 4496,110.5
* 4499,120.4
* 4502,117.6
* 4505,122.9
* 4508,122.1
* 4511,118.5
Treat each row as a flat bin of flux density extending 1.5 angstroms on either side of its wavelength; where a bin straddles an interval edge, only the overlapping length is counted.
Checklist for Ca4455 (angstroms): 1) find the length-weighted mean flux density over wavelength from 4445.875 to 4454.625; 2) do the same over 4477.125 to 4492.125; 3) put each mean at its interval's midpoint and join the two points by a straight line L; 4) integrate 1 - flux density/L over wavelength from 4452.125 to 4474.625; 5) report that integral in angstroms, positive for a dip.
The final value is 1.3 angstroms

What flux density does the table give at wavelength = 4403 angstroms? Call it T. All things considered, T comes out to 96.23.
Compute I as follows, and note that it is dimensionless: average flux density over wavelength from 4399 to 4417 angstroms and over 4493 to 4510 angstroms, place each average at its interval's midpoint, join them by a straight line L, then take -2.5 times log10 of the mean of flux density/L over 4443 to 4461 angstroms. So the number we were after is 0.03 mag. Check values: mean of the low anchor 102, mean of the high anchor 118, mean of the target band 106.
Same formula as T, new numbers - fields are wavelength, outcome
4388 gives 94.09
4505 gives 122.9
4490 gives 109.2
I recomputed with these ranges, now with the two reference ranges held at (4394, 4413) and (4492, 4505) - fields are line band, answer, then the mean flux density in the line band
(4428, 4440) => -0.02 mag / 109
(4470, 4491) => -0.02 mag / 116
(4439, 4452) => -0.04 mag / 113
